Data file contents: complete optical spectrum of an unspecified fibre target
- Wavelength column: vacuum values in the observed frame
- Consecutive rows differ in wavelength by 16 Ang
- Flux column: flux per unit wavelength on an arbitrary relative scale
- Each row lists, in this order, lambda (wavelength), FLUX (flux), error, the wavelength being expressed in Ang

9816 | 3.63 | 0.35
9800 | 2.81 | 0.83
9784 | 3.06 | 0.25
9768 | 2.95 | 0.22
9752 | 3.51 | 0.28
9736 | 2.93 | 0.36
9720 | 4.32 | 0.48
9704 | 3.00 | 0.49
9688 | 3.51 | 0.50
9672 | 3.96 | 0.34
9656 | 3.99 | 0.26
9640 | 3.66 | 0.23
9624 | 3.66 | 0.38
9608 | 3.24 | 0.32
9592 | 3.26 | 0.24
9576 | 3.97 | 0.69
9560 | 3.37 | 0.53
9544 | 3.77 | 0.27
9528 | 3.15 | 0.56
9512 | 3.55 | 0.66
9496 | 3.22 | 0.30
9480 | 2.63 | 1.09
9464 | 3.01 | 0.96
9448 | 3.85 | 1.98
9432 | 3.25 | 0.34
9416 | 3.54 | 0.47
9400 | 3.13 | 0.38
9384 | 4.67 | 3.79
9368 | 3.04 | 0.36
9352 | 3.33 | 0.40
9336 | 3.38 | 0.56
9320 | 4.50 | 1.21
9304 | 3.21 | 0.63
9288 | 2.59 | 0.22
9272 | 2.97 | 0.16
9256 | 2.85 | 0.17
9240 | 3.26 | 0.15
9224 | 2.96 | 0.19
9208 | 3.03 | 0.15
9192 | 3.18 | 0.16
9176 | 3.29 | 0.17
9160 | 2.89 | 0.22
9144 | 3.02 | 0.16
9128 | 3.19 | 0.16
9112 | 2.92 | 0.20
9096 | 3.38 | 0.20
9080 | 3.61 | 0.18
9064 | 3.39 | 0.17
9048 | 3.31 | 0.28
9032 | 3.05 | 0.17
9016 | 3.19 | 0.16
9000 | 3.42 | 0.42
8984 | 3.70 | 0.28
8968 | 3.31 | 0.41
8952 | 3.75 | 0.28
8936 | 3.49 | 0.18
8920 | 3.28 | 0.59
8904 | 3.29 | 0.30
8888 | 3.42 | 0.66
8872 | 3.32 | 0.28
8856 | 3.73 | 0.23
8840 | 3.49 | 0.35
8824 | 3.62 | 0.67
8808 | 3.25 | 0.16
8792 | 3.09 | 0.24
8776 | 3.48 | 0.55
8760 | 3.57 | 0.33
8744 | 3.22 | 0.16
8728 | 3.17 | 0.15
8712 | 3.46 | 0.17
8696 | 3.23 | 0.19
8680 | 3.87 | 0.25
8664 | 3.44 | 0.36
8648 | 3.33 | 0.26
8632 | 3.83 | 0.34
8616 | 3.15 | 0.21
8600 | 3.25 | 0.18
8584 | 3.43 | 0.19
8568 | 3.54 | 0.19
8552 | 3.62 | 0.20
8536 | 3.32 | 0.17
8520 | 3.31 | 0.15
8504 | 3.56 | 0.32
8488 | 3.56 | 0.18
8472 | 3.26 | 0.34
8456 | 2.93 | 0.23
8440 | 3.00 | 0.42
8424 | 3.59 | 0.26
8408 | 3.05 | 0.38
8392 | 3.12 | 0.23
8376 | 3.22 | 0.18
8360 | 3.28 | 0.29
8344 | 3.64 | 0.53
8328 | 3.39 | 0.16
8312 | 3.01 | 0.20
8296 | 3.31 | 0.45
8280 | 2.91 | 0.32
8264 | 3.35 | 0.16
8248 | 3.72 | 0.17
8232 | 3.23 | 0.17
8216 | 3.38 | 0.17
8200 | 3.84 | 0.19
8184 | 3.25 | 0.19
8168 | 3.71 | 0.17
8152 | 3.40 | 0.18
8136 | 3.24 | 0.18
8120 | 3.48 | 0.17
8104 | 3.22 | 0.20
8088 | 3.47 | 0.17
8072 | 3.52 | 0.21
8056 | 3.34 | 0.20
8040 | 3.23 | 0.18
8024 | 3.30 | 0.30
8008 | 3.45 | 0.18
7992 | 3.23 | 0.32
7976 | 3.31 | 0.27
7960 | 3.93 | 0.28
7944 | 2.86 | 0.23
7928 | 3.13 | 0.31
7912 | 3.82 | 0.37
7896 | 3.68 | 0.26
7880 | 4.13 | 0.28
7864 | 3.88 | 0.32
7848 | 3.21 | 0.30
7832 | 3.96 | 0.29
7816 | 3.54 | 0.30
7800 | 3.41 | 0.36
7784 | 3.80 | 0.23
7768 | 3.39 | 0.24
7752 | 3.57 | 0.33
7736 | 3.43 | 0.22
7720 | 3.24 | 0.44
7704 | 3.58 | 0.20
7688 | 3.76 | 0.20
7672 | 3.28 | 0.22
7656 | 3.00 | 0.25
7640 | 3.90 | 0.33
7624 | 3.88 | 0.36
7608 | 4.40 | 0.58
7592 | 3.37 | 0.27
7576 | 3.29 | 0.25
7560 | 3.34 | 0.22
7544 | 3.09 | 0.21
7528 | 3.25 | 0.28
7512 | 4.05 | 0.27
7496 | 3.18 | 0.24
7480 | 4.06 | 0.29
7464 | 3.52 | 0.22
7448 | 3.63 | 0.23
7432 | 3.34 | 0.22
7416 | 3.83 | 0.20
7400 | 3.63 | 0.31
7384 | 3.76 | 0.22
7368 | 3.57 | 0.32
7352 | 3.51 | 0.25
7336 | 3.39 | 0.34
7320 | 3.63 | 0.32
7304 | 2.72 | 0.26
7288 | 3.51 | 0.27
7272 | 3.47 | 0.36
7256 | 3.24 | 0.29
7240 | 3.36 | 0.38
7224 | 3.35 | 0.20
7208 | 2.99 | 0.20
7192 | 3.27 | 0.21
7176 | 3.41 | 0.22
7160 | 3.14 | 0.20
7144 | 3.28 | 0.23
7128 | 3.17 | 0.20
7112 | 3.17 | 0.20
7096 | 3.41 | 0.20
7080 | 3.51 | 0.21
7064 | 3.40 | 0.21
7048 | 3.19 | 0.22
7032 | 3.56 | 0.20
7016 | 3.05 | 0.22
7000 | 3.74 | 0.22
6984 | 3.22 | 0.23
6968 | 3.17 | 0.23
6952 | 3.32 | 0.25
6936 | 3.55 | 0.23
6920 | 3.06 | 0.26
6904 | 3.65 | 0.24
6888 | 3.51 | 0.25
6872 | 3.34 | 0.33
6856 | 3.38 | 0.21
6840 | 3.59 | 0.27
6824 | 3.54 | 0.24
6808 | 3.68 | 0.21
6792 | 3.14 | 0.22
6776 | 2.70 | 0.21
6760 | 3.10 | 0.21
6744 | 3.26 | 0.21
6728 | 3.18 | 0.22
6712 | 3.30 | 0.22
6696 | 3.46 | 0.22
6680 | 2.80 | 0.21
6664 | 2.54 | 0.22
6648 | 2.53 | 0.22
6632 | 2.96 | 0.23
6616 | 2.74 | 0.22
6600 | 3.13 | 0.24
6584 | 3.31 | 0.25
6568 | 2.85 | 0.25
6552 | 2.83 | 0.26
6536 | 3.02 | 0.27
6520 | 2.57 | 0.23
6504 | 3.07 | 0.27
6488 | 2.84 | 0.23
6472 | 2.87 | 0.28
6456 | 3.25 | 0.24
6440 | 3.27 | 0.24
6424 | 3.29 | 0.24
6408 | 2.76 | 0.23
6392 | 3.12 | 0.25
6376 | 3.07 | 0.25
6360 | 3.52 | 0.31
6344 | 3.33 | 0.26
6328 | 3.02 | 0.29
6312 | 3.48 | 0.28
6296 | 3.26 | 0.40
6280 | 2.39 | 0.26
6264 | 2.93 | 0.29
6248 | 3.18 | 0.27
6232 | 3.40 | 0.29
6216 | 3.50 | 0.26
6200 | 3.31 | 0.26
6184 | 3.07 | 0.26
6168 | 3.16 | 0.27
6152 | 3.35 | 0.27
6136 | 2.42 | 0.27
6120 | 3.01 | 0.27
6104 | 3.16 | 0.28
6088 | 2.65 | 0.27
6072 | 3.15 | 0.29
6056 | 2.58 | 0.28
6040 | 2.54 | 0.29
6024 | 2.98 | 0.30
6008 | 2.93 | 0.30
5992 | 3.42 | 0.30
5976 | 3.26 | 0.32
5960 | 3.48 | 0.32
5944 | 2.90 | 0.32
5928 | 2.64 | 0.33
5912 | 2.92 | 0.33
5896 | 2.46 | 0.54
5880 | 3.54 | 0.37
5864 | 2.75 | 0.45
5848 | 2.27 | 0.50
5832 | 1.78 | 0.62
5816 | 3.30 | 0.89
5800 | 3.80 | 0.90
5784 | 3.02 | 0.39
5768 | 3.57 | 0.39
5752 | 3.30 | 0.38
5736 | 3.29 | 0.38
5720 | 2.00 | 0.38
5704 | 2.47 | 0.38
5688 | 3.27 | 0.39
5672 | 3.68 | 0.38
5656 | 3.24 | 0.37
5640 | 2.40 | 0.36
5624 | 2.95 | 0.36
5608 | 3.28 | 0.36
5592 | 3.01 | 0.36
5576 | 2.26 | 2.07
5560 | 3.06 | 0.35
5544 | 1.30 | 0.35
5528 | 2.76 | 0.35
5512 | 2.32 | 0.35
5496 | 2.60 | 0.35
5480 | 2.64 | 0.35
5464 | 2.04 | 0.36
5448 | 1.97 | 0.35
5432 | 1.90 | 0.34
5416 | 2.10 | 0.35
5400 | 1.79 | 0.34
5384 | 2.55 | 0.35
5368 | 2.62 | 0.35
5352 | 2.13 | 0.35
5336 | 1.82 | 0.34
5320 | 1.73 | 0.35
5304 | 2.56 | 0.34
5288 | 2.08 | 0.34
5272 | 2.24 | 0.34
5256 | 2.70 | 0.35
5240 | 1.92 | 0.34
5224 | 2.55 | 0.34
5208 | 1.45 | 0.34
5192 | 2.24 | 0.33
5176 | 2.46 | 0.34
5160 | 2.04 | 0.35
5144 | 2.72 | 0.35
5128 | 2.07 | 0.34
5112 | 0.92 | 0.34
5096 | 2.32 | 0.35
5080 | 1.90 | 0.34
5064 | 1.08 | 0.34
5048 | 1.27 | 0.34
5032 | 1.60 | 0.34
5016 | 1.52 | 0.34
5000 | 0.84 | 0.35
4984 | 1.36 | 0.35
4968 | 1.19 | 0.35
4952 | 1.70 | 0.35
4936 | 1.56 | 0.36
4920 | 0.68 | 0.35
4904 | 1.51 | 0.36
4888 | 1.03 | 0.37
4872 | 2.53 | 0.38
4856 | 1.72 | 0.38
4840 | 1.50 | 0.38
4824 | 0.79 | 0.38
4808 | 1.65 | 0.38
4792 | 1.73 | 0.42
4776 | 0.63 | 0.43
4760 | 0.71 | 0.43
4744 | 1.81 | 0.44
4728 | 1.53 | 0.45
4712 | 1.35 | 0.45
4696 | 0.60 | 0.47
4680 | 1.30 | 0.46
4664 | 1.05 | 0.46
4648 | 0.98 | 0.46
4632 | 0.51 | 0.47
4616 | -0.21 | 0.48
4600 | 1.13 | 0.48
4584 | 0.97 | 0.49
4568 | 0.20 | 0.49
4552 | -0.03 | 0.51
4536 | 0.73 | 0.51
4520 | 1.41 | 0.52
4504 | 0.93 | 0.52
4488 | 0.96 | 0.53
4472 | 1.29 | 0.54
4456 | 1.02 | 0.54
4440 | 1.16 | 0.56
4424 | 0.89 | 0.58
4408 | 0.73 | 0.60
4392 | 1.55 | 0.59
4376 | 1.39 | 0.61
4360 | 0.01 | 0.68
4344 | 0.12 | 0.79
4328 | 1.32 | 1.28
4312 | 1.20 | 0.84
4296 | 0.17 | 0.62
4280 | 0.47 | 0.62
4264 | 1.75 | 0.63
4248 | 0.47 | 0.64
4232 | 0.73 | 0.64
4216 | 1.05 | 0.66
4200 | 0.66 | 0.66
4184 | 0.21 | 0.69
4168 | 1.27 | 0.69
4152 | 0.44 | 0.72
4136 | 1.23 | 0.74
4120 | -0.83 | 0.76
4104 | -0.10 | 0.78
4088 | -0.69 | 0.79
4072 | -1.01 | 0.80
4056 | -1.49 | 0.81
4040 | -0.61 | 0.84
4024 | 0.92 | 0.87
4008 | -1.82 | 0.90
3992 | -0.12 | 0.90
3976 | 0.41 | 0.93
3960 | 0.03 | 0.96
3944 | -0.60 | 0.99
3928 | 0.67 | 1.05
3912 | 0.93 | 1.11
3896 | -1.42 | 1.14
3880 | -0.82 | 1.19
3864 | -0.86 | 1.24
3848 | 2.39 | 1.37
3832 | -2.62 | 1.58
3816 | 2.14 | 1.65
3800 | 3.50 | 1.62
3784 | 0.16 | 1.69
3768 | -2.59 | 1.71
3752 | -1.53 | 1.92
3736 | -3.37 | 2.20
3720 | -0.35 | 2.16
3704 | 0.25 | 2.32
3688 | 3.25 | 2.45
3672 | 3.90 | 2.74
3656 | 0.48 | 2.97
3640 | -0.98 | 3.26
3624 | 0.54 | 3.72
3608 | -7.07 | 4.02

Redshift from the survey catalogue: 0.286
